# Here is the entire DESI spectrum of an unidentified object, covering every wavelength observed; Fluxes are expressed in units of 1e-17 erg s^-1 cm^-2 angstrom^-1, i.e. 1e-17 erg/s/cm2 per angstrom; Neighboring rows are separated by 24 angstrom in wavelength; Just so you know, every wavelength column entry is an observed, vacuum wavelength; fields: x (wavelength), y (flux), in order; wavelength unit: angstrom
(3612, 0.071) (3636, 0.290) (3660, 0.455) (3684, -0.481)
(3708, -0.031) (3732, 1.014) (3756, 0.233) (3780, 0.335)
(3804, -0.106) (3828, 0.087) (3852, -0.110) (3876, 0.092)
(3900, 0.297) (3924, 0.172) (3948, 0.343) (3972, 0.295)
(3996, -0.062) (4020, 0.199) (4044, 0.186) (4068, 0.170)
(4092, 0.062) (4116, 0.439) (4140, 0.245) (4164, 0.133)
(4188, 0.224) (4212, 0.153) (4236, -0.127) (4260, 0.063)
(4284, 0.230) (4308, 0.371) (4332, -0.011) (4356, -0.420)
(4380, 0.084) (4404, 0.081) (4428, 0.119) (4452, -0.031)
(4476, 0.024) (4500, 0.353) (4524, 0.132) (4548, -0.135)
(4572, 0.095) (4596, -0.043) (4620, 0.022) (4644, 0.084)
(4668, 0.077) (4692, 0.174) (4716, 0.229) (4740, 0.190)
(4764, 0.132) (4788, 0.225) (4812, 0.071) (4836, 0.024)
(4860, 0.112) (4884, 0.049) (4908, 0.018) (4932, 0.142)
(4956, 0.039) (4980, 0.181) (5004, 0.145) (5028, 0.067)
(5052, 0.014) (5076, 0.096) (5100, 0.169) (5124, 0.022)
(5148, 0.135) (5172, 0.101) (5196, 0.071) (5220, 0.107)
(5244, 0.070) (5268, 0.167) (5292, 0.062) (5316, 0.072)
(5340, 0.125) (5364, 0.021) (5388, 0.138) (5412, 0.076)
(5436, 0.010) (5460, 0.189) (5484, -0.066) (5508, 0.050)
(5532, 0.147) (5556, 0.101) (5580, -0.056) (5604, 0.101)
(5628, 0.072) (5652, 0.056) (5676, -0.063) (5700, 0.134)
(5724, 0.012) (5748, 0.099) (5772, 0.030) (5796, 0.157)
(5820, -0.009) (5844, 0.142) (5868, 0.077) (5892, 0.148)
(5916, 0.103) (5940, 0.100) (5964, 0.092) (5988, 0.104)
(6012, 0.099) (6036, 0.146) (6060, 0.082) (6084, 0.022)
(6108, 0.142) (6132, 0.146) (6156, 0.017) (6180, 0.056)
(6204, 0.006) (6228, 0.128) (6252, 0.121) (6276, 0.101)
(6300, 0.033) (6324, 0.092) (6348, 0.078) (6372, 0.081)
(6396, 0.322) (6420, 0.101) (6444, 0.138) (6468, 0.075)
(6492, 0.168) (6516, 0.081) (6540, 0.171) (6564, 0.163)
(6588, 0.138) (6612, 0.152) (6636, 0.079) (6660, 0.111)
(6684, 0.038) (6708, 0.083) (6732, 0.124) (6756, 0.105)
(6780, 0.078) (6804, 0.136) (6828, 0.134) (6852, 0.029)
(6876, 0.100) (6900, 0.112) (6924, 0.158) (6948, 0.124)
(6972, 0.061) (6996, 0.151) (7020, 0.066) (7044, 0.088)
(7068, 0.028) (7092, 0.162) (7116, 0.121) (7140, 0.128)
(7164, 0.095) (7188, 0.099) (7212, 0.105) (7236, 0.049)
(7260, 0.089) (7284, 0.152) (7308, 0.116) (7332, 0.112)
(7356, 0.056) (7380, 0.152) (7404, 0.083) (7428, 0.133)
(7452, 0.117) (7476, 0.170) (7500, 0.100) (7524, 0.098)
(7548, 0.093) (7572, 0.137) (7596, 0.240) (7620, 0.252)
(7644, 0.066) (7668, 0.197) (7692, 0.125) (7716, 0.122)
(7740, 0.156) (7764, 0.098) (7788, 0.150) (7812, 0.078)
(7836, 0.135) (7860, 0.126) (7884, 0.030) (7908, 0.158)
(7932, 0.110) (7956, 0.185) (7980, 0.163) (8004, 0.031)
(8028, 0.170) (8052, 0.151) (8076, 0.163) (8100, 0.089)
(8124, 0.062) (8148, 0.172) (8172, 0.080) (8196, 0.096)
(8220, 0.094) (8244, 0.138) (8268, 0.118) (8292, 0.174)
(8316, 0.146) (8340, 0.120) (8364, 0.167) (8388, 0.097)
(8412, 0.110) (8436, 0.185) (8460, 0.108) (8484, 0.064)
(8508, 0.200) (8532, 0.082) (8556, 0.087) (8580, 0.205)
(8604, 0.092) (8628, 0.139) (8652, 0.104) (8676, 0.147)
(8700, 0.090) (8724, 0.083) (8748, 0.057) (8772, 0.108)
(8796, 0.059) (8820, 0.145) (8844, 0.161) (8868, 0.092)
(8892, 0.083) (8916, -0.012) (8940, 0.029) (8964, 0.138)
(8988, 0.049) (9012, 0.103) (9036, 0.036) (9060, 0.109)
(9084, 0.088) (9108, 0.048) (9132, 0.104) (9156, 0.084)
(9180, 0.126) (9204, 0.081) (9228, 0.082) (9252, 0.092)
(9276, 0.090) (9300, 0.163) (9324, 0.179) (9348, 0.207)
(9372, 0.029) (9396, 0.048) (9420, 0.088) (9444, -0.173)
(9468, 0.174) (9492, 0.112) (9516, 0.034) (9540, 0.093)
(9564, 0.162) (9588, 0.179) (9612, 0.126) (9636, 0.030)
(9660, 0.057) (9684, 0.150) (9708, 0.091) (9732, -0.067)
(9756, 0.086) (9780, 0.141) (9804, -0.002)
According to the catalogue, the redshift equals 0.715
